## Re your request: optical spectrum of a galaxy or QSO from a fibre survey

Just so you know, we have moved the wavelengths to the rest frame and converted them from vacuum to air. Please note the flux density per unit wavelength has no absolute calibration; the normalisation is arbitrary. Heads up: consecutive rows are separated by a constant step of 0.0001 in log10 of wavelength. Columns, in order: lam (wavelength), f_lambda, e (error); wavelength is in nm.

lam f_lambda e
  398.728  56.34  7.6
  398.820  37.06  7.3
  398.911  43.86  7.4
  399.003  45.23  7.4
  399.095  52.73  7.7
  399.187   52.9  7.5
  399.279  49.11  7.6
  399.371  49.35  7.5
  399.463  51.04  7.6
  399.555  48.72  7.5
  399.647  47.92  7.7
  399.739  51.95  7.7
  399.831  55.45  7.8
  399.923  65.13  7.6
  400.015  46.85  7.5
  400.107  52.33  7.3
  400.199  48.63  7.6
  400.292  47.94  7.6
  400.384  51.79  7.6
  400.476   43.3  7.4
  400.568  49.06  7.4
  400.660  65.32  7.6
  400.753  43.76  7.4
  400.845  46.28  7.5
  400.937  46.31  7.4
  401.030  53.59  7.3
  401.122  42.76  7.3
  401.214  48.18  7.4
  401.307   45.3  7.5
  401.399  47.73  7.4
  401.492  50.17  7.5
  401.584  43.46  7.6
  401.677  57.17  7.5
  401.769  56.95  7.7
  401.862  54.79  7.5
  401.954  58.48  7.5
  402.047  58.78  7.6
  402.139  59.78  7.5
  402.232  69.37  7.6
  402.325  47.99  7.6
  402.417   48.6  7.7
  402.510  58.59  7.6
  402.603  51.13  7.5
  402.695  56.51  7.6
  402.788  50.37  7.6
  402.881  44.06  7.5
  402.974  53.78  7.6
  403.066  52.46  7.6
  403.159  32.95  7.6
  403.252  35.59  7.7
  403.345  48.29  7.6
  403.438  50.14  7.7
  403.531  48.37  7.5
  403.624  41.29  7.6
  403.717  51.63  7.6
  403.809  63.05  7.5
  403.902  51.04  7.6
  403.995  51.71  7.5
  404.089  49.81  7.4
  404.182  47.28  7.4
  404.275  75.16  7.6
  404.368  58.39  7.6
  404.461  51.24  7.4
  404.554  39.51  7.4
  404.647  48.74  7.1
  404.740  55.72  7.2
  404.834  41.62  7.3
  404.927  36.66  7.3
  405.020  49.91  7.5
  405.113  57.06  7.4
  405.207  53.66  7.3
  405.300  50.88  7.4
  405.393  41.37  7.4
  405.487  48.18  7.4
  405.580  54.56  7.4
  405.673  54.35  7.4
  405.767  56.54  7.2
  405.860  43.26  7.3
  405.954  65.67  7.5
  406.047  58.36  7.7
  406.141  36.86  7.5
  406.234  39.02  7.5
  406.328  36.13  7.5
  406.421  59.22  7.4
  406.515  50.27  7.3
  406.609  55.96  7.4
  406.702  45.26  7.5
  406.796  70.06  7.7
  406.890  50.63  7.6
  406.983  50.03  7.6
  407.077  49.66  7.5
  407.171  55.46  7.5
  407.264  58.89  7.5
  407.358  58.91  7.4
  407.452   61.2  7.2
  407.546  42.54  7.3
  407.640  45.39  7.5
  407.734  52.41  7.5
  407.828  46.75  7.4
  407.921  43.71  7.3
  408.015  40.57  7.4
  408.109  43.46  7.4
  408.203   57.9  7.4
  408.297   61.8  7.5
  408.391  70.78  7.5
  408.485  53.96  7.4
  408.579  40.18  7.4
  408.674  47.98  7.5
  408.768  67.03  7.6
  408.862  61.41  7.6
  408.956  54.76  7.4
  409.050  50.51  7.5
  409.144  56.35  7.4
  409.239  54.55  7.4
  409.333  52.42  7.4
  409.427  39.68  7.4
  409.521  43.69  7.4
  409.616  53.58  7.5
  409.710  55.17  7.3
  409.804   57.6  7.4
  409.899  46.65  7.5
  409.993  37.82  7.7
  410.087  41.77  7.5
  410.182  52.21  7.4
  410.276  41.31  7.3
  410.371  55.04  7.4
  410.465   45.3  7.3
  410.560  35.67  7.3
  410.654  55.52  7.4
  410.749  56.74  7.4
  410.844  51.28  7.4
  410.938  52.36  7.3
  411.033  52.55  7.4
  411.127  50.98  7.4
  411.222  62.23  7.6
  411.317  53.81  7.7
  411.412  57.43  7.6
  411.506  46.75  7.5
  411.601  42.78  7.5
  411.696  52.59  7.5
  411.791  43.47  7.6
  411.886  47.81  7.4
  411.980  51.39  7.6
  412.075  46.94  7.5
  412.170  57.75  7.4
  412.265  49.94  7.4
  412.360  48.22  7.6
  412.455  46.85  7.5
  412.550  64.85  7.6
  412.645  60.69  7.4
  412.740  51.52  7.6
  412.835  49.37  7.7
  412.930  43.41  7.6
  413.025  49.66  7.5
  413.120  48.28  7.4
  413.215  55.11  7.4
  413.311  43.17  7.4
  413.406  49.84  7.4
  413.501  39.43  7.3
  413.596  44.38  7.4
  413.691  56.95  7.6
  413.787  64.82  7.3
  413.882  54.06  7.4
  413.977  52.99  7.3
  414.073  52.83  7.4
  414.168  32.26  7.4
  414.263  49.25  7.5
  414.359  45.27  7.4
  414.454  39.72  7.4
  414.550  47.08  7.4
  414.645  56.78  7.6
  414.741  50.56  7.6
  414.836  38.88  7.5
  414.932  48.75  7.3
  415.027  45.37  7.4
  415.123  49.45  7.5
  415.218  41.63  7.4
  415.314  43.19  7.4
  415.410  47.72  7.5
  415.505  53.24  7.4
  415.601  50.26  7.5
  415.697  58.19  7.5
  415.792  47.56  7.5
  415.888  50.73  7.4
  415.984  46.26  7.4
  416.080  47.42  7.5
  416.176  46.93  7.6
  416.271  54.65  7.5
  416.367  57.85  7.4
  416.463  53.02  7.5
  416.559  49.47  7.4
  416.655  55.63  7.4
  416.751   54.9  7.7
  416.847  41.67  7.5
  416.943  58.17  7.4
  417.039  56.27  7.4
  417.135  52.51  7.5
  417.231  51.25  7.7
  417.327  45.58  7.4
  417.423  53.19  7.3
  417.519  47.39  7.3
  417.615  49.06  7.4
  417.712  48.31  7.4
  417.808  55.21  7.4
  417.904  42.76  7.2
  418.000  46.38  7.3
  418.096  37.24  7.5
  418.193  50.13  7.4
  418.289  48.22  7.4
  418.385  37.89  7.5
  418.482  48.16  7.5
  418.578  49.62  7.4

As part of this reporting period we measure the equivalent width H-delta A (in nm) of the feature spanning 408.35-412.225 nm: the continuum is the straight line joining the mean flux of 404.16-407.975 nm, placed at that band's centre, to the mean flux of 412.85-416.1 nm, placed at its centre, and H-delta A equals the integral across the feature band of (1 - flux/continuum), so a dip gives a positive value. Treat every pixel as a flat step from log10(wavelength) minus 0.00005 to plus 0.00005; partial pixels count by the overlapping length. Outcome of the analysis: -0.11 nm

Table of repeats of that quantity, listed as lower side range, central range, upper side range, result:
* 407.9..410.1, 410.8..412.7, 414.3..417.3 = -0.05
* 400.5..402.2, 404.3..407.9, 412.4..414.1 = 0.05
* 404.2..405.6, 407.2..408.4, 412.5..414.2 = -0.03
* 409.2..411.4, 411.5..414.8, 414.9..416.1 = -0.03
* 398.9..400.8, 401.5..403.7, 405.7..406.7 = -0.04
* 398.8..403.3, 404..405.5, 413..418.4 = -0.01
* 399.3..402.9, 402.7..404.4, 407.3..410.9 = 0.04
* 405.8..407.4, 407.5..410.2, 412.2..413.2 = 0.06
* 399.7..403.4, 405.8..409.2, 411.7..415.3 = -0.15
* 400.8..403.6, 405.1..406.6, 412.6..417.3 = 0.00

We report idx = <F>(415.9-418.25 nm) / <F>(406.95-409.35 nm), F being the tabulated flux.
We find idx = 0.9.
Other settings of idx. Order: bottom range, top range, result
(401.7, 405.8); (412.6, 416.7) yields 0.96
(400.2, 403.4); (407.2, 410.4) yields 1.02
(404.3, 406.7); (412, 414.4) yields 1.01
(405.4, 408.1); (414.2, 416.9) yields 0.96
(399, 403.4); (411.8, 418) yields 0.98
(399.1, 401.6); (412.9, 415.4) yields 0.96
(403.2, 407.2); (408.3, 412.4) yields 1.01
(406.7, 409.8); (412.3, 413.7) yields 0.95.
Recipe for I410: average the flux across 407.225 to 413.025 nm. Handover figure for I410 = 51.2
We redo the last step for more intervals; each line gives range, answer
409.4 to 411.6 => 49.7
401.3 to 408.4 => 51.4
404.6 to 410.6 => 50.7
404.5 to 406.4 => 48.6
